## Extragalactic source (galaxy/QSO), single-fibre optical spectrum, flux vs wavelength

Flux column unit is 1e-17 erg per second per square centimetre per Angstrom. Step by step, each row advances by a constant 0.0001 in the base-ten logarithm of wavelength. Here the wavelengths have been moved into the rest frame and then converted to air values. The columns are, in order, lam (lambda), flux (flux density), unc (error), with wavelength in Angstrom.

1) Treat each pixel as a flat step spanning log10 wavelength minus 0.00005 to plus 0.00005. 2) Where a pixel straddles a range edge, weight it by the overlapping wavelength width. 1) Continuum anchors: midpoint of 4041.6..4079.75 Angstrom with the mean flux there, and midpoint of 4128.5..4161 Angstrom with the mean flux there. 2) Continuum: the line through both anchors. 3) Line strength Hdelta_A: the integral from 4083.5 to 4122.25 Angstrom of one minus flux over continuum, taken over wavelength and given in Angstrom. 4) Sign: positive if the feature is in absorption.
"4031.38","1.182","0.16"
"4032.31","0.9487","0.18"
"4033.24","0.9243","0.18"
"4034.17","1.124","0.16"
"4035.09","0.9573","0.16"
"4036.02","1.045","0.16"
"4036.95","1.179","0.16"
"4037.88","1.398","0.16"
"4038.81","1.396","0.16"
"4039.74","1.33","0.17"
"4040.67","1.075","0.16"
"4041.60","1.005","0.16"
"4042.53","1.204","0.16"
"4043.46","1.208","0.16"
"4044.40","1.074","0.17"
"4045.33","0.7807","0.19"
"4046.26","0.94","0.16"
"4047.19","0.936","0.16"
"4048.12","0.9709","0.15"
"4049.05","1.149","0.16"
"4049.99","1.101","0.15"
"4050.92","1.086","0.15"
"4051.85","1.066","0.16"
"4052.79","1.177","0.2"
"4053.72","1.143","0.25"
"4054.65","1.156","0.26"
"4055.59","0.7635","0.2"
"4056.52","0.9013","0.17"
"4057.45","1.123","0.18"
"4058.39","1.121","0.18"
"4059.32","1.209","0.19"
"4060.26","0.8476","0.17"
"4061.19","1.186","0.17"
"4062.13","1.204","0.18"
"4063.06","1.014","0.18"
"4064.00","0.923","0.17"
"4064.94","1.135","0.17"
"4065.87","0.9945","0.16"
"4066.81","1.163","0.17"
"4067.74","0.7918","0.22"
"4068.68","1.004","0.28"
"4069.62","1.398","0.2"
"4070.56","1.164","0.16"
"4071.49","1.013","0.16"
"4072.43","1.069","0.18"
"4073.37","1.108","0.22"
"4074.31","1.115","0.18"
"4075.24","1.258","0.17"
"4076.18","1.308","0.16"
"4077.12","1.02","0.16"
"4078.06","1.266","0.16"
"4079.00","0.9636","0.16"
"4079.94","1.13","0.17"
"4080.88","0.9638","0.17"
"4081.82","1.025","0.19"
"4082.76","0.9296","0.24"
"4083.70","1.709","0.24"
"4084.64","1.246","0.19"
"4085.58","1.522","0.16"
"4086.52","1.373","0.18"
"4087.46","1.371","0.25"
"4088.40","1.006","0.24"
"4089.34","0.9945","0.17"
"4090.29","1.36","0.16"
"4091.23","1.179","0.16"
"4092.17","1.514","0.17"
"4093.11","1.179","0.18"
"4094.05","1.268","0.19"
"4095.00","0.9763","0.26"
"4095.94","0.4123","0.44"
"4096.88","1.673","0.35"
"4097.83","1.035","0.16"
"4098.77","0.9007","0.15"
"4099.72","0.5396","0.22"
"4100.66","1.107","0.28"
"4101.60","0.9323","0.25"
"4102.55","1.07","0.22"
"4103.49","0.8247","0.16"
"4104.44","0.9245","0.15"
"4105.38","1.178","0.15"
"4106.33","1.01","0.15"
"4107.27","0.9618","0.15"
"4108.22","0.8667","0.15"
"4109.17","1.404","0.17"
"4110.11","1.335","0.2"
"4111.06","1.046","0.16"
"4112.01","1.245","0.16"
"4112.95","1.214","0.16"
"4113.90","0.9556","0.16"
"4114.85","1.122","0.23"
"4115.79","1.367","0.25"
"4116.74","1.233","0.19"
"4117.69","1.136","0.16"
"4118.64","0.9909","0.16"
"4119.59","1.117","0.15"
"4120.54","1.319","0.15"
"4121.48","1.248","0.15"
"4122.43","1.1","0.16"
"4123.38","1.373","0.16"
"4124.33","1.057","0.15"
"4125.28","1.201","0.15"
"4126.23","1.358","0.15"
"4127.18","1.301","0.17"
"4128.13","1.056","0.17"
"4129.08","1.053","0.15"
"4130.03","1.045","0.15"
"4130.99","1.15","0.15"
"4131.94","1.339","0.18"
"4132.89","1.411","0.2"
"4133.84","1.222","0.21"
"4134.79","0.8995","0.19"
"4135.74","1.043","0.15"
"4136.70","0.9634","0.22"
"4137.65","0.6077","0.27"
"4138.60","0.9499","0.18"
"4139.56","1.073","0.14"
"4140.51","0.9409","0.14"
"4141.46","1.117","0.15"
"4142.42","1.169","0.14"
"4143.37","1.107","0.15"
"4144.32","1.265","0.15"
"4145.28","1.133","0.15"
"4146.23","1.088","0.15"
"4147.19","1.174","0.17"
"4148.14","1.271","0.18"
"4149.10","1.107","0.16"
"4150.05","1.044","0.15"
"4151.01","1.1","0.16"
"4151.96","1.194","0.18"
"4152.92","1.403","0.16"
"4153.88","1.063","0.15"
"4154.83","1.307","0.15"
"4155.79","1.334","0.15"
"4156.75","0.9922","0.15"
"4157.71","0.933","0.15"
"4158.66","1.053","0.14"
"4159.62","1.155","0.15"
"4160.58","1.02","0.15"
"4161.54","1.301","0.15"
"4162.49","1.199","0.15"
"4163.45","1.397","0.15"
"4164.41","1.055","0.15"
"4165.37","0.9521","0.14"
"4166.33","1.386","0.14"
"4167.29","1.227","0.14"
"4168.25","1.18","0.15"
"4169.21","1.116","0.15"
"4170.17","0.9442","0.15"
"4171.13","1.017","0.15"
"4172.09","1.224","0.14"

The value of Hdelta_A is -1.6 Angstrom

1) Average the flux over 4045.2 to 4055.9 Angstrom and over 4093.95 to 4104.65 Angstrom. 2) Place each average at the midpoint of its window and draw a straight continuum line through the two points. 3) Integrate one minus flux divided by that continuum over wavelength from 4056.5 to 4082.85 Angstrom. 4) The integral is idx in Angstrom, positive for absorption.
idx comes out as -2.12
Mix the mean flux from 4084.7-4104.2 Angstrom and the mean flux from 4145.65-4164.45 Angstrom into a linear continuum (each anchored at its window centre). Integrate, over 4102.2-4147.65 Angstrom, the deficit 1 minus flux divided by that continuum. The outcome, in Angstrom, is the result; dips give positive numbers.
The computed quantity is 0.7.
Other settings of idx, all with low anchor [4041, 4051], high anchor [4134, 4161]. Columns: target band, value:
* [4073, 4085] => -1.1 Angstrom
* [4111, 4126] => -1.4 Angstrom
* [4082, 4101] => -1.8 Angstrom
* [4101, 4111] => 0.2 Angstrom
